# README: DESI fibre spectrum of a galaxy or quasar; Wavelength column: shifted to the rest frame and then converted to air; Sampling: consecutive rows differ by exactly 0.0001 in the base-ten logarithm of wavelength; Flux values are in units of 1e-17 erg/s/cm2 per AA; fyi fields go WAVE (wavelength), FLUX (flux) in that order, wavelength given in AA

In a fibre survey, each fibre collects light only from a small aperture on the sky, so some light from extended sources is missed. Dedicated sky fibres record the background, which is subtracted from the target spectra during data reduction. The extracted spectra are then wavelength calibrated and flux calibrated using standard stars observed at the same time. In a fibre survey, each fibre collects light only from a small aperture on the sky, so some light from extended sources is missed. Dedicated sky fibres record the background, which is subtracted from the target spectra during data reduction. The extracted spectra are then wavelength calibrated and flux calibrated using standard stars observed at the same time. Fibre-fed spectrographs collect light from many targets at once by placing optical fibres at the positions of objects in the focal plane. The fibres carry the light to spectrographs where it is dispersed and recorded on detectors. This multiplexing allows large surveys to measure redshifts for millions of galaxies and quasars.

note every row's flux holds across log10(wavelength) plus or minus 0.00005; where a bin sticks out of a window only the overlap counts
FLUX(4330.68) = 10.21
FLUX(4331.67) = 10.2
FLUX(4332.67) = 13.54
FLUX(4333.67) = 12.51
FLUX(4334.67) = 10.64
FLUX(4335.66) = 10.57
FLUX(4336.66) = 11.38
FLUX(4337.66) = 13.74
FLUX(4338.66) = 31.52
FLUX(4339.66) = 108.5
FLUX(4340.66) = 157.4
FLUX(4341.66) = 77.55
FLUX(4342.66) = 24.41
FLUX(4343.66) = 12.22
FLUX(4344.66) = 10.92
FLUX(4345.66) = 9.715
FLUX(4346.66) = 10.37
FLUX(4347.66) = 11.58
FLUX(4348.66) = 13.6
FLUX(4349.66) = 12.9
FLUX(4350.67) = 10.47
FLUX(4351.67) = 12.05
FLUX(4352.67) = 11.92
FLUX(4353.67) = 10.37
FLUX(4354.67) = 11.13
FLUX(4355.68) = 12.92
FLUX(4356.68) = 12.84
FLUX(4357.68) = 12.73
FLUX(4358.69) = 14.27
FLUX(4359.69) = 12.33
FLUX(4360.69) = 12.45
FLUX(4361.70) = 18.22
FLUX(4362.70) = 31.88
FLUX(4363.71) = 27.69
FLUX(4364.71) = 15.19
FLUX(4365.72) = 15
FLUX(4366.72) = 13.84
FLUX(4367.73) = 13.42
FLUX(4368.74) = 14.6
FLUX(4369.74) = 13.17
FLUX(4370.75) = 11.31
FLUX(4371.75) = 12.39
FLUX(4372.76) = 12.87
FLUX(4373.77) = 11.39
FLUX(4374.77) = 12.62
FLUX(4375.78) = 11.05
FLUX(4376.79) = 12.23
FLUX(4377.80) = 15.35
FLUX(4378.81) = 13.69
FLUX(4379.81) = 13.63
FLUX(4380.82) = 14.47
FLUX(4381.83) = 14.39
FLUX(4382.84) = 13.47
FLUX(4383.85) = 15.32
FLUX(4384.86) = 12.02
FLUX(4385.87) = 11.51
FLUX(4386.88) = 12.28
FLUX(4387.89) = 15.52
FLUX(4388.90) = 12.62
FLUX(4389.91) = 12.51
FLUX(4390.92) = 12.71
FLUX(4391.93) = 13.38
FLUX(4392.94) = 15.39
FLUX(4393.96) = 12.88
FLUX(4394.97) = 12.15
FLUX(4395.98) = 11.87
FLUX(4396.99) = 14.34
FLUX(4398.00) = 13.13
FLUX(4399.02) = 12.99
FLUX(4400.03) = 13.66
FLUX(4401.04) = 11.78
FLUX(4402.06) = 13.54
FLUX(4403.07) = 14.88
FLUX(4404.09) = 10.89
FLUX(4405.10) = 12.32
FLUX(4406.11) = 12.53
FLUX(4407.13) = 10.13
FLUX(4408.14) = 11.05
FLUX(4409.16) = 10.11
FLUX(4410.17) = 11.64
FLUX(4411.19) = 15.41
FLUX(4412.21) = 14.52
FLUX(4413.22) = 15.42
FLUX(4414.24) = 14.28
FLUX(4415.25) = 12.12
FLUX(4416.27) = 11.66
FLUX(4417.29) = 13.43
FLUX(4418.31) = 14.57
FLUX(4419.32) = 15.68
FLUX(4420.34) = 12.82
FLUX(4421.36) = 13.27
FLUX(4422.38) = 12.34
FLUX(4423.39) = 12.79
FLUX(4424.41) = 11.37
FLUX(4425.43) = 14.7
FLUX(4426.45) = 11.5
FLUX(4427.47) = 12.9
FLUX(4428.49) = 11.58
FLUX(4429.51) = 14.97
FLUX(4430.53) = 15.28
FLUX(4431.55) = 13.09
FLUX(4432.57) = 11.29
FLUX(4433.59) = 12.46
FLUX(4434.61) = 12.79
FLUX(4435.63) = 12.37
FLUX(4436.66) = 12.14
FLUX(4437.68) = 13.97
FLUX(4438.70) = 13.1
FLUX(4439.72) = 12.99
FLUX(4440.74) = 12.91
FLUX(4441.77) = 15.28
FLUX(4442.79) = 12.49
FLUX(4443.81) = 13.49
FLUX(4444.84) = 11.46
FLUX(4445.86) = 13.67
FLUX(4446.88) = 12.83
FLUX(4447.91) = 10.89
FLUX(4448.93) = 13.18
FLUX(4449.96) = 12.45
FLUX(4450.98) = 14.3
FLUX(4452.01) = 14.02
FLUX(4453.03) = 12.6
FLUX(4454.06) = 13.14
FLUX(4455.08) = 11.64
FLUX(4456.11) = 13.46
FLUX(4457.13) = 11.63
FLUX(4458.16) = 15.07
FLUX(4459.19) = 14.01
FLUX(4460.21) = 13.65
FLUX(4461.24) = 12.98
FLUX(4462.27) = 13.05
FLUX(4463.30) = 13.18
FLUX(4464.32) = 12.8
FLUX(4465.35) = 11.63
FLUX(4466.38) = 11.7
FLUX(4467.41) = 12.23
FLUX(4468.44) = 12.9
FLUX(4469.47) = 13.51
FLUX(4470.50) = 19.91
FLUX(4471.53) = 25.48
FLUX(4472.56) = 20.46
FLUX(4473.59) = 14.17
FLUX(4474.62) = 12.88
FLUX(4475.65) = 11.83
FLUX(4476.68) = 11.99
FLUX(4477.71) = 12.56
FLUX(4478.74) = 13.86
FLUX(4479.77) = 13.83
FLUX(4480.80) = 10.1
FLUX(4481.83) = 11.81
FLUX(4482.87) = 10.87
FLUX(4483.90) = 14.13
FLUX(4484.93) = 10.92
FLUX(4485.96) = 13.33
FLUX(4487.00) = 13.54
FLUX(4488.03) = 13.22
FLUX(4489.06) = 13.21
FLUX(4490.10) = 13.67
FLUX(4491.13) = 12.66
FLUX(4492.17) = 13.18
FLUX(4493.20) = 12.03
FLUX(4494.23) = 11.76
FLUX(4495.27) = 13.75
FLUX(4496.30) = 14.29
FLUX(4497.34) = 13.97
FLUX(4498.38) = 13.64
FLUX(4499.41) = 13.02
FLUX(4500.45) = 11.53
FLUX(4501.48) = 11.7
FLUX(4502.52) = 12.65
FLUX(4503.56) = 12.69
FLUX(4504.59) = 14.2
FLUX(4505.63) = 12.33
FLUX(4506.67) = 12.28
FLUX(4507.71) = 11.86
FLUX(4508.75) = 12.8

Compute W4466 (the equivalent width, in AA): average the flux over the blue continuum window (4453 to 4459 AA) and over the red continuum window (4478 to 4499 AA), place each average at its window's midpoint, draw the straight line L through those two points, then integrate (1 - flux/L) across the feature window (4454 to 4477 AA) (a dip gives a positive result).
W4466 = -2.0 AA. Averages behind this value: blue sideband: 13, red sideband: 12.9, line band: 14.1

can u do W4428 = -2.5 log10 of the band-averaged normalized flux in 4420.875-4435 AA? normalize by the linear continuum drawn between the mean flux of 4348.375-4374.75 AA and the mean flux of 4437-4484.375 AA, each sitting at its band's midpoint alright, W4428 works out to 0.07 mag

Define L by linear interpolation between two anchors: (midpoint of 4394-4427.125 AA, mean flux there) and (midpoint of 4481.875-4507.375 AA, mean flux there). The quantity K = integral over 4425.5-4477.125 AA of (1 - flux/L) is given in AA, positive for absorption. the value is -2.5 AA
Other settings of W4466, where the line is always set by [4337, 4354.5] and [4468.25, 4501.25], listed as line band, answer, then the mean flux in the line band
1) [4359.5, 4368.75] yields 3.5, 17.8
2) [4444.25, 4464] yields 5.0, 13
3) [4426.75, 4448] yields 7.2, 13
